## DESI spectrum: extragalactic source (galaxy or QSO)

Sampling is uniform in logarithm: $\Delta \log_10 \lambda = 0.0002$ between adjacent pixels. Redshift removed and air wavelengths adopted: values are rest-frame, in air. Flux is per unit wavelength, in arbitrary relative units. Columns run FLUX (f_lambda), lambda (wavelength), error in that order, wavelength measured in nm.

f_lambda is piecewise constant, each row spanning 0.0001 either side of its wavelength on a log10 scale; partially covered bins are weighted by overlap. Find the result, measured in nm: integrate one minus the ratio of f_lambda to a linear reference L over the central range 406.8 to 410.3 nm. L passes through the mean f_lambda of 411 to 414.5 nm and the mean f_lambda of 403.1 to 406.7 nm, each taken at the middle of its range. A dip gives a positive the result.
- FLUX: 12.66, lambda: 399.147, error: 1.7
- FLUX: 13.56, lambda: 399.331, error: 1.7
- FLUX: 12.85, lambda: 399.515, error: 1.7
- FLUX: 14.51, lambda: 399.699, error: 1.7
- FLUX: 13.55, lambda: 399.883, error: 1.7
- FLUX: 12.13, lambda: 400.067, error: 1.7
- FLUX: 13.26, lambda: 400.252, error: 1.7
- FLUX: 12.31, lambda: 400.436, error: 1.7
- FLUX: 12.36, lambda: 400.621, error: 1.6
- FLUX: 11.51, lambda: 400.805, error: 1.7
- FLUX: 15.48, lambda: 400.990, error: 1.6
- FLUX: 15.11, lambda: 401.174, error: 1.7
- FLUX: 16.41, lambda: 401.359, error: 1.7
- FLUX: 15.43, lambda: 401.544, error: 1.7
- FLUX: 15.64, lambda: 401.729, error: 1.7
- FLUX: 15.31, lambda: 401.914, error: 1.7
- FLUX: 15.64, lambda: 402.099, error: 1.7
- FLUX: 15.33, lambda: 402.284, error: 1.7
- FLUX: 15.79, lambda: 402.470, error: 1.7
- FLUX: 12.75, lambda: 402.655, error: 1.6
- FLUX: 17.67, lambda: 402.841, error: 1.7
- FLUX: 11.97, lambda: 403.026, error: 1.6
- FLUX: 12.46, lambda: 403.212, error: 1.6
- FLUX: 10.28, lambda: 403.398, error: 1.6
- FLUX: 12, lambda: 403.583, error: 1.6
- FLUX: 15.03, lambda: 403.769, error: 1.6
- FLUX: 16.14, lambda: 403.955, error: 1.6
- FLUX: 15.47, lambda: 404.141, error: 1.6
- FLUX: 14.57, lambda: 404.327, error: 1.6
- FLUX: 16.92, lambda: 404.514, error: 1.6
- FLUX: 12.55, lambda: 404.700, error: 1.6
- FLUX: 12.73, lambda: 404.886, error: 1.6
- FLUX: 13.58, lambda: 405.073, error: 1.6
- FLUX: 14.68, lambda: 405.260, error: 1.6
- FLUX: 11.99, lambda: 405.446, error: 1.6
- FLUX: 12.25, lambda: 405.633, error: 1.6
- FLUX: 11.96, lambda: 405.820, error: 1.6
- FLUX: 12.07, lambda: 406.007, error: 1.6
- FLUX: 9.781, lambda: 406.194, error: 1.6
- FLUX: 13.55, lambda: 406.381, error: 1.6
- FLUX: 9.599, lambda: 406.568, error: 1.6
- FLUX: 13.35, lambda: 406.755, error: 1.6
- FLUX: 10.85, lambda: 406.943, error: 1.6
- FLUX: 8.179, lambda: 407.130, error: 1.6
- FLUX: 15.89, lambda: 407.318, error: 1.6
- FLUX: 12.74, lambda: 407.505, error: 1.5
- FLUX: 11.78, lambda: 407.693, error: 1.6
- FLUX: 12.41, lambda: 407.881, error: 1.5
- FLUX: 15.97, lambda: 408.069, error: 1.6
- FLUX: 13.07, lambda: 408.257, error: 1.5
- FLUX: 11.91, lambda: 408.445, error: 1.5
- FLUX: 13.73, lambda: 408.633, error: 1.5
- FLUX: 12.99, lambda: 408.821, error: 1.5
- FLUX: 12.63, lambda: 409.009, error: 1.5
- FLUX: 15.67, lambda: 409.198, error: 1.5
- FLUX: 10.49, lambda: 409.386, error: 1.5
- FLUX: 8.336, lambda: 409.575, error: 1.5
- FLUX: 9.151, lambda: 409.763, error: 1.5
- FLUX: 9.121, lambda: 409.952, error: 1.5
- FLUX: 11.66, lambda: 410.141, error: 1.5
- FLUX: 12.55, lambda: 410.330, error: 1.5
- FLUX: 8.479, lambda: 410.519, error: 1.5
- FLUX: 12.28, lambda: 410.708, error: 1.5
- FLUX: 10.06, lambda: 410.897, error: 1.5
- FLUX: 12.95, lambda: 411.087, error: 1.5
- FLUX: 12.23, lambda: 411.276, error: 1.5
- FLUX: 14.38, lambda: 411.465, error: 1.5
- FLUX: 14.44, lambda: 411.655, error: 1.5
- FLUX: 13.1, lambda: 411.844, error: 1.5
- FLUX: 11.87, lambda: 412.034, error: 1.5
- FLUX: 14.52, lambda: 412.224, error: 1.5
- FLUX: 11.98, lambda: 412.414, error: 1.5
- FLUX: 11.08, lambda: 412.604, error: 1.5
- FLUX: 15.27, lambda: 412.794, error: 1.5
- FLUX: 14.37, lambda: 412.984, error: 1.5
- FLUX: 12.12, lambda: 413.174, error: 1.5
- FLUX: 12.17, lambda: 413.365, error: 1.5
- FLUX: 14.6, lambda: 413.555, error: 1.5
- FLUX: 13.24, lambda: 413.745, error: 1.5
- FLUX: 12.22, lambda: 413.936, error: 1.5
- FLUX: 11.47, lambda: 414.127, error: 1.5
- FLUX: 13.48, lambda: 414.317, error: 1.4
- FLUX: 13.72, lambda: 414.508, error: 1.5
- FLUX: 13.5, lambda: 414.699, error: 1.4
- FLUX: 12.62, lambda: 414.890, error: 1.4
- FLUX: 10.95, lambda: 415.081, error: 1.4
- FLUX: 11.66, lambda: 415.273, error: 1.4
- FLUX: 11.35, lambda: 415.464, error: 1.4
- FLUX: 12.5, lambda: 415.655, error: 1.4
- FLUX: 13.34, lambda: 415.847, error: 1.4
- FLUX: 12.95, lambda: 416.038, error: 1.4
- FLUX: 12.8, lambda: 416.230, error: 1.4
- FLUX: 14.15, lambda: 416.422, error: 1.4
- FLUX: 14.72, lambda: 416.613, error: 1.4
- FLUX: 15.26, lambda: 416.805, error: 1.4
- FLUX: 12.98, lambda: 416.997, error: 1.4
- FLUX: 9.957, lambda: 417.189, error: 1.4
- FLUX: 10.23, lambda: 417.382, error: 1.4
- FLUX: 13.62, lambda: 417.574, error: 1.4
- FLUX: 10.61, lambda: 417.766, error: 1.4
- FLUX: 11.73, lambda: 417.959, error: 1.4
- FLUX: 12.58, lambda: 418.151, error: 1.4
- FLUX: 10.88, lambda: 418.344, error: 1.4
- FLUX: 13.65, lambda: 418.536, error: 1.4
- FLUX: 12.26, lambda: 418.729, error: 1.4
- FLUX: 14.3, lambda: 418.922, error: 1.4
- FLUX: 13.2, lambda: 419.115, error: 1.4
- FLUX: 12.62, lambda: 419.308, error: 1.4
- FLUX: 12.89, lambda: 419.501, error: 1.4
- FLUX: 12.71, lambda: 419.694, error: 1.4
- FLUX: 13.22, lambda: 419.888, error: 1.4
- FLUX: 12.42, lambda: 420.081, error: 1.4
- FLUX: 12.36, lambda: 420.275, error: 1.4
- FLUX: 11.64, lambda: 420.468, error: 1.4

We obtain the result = 0.27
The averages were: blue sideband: 13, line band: 12.1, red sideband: 13.1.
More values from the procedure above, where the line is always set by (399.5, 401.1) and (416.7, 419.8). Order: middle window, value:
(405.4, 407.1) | 0.18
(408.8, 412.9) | 0.23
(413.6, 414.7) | -0.03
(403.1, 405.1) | -0.12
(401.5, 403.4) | -0.22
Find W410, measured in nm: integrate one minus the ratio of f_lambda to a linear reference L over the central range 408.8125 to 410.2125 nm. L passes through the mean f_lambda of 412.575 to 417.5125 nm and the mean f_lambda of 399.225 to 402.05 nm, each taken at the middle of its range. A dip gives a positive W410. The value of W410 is 0.22 nm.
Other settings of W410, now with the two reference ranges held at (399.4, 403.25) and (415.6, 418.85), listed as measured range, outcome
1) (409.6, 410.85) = 0.27 nm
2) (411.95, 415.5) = 0.05 nm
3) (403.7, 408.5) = 0.24 nm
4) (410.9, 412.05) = 0.02 nm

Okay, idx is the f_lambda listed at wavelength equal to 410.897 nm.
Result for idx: 10.06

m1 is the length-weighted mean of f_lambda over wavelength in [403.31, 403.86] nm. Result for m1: 12.5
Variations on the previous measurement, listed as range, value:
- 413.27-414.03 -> 13.1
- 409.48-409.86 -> 8.75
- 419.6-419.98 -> 12.9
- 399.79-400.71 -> 12.7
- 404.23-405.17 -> 14.1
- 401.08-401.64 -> 15.7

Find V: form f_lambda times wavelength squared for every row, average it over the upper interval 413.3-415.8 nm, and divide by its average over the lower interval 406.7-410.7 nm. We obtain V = 1.09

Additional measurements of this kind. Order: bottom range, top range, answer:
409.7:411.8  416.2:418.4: 1.10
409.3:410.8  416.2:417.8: 1.29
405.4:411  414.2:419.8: 1.12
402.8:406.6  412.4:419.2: 1.02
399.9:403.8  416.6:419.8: 0.97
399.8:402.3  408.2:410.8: 0.85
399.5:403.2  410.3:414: 0.94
